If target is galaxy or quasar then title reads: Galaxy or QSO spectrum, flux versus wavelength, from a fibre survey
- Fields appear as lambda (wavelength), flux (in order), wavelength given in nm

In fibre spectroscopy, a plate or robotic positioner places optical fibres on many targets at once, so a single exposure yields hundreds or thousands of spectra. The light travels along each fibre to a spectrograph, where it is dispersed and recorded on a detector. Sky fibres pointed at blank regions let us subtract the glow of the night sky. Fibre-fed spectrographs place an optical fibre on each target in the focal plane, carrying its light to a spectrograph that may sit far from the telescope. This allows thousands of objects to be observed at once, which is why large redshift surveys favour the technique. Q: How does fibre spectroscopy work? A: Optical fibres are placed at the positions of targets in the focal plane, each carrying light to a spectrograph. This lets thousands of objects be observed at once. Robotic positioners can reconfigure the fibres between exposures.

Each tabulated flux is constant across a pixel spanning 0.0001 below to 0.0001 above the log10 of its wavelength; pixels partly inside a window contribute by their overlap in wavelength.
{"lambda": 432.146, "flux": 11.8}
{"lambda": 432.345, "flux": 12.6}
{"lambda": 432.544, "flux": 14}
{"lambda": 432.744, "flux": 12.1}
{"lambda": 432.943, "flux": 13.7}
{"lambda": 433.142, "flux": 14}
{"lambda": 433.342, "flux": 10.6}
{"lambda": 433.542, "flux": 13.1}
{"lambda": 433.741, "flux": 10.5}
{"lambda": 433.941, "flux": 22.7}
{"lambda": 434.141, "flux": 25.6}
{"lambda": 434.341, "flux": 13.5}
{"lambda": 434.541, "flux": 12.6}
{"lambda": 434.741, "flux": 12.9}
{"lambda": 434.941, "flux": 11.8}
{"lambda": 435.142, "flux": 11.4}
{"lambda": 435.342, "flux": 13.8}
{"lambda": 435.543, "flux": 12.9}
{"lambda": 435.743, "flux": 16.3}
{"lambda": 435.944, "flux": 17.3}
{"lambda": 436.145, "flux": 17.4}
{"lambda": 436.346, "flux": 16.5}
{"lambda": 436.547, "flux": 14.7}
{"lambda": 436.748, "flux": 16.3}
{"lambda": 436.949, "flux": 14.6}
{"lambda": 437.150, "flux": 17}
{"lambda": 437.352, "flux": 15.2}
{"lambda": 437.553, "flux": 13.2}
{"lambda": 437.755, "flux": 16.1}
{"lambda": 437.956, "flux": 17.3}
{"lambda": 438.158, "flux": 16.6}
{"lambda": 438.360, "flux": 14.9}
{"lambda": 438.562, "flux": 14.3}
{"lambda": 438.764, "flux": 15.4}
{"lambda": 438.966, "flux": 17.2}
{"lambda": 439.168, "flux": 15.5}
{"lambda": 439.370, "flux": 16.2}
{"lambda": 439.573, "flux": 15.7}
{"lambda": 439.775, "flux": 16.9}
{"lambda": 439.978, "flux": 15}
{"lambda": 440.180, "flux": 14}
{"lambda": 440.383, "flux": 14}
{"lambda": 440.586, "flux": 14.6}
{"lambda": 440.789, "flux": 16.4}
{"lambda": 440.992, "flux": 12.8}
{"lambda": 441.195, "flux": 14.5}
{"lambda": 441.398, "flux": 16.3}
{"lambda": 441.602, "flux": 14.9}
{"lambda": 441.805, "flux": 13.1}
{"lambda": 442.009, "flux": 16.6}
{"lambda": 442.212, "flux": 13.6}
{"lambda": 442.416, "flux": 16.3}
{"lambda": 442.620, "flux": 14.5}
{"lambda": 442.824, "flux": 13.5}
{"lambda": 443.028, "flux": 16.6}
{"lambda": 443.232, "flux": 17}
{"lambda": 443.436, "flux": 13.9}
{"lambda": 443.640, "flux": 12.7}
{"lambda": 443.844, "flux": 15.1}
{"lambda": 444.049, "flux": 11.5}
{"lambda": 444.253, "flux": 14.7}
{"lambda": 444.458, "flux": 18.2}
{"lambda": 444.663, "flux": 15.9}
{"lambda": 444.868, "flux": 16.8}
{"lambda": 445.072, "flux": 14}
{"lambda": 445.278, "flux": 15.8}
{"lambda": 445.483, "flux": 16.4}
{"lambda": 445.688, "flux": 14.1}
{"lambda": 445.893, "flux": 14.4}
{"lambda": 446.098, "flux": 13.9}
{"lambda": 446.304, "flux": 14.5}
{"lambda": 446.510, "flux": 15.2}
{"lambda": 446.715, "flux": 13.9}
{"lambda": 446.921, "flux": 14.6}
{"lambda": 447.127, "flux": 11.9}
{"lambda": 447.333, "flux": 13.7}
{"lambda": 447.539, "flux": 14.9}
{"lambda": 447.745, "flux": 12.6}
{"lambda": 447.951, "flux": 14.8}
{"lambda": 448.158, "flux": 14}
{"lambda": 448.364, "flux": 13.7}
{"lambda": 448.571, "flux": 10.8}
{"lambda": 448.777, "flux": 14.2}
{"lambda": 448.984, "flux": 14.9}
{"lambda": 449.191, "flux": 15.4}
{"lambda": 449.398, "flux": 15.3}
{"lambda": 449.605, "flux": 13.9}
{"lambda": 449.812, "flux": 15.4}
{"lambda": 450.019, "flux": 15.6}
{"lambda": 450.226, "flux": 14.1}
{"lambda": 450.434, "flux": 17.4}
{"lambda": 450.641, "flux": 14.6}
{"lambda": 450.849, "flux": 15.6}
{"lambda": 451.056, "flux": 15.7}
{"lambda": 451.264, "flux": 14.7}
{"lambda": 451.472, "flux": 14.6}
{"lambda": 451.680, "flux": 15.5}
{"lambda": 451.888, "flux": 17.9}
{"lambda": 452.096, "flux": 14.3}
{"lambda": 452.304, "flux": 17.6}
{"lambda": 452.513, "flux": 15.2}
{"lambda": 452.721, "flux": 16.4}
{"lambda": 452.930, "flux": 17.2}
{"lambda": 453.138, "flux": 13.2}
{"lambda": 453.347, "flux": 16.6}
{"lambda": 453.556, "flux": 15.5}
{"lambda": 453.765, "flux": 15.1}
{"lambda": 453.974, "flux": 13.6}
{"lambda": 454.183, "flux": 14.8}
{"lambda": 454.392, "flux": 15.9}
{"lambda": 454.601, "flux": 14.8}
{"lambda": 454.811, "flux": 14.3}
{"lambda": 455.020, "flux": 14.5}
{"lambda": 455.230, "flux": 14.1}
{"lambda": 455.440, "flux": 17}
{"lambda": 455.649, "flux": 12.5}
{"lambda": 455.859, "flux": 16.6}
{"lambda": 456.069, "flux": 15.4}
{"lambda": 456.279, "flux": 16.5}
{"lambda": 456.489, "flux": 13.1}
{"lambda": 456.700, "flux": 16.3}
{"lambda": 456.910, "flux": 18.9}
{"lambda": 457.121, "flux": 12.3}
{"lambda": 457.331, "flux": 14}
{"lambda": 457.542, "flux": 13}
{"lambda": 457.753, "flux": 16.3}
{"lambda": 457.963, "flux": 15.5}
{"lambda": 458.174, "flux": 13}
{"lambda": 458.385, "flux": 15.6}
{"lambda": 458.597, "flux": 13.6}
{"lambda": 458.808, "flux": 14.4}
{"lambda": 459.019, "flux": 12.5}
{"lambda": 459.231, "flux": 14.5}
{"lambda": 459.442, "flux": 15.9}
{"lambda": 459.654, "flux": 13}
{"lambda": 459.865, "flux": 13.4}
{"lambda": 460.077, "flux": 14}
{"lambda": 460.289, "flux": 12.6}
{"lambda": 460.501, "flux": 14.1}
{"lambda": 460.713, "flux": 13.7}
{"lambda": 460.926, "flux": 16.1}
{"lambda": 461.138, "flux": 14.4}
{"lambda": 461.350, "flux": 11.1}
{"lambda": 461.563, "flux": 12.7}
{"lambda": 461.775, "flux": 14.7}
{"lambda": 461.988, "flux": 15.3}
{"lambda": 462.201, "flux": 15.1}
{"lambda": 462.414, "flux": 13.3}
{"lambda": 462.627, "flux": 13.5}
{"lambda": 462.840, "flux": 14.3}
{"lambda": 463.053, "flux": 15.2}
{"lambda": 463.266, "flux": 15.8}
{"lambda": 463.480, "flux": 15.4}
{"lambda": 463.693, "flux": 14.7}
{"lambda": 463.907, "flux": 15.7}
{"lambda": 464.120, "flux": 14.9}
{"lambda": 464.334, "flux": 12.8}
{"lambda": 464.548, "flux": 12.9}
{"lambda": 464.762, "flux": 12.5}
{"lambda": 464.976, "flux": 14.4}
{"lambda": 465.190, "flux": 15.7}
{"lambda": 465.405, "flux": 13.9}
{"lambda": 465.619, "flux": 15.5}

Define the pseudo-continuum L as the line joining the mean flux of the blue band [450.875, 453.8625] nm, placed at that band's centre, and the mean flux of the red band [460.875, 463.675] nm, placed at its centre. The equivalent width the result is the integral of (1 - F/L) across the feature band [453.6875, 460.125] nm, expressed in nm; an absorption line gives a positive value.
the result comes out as 0.18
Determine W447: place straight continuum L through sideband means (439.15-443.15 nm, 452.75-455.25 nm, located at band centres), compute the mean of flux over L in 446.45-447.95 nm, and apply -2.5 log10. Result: 0.09 mag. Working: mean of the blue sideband 15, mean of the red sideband 15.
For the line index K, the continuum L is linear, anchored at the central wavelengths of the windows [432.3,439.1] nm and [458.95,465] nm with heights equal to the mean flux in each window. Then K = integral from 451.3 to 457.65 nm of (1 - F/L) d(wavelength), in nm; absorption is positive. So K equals -0.39 nm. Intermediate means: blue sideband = 15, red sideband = 14.1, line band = 15.2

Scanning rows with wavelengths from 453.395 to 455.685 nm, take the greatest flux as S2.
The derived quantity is 17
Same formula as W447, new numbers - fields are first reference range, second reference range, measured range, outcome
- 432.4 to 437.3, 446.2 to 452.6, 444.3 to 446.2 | -0.053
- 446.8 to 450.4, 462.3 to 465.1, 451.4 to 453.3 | -0.117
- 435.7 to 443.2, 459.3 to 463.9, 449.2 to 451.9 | -0.035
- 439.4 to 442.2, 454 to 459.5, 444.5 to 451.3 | 0.017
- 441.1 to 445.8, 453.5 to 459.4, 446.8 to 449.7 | 0.078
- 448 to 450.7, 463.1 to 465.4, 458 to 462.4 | 0.038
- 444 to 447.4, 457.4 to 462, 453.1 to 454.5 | -0.053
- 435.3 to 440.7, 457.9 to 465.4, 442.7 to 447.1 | 0.022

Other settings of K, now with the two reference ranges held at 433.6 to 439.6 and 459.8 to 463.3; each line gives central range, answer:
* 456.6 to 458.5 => -0.09 nm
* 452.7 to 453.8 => -0.08 nm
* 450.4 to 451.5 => -0.05 nm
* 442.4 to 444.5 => 0.05 nm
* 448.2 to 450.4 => 0.05 nm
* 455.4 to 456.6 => -0.06 nm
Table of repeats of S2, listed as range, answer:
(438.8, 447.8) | 18.2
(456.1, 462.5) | 18.9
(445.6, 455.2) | 17.9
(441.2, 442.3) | 16.6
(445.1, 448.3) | 16.4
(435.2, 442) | 17.4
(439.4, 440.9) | 16.9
